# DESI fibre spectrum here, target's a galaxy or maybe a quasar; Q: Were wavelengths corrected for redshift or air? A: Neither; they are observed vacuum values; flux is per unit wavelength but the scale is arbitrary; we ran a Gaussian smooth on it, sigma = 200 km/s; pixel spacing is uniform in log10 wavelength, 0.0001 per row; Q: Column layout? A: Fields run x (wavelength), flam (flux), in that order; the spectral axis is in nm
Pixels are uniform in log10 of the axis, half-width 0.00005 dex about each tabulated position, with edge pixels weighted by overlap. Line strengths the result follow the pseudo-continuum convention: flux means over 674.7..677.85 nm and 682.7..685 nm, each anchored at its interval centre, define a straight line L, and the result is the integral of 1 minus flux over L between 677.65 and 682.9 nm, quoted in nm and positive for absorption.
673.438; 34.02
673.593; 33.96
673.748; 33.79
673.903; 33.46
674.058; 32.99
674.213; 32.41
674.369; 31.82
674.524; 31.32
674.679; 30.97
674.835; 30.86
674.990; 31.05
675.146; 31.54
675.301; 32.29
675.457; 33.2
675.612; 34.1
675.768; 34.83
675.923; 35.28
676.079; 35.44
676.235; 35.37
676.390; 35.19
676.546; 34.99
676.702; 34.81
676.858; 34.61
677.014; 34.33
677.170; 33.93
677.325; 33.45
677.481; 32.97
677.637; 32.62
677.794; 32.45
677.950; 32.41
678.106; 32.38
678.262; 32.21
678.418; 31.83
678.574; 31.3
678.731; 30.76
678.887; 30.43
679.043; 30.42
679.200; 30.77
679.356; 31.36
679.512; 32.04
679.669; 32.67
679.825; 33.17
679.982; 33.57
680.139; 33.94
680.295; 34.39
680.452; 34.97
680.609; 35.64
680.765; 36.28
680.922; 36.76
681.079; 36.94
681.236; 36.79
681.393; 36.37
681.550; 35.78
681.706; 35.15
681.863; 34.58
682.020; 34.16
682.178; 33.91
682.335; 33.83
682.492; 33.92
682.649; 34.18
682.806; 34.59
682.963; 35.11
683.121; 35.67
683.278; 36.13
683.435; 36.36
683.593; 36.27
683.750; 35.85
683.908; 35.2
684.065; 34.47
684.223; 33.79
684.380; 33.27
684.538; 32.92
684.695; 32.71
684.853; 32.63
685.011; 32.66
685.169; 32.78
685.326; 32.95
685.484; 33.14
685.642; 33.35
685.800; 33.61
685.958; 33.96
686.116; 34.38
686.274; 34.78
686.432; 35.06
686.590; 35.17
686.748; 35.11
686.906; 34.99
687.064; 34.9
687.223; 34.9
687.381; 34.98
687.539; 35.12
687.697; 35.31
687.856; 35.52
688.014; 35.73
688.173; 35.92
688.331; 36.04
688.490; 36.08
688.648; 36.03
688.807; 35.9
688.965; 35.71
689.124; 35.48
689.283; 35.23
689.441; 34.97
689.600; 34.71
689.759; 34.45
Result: 0.08 nm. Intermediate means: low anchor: 33.6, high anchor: 34.6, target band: 33.6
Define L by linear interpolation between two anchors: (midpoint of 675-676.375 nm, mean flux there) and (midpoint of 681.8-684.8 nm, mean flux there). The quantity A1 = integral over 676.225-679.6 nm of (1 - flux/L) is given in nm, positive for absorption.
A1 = 0.14 nm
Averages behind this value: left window 33.9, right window 34.6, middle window 32.7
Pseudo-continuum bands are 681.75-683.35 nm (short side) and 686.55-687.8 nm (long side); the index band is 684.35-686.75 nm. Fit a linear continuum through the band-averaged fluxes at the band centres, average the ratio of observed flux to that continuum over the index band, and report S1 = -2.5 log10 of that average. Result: 0.04 mag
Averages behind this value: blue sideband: 34.6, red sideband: 35.1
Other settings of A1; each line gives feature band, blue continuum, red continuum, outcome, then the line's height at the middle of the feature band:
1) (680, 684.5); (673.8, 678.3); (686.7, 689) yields -0.09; 34.4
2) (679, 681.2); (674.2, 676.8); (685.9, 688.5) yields 0.01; 34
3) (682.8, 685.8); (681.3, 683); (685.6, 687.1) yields 0.04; 34.6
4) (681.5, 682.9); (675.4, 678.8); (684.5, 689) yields -0.01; 34.1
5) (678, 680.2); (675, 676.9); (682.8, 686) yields 0.15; 34.2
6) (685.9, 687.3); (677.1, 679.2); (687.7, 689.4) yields 0.01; 35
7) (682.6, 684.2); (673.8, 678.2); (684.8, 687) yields -0.08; 33.8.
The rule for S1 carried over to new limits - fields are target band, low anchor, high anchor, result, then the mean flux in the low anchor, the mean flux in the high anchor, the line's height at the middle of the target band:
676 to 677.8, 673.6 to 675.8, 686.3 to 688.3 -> -0.04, 32.5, 35.2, 33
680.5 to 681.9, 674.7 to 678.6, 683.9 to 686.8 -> -0.08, 33.3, 33.7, 33.5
